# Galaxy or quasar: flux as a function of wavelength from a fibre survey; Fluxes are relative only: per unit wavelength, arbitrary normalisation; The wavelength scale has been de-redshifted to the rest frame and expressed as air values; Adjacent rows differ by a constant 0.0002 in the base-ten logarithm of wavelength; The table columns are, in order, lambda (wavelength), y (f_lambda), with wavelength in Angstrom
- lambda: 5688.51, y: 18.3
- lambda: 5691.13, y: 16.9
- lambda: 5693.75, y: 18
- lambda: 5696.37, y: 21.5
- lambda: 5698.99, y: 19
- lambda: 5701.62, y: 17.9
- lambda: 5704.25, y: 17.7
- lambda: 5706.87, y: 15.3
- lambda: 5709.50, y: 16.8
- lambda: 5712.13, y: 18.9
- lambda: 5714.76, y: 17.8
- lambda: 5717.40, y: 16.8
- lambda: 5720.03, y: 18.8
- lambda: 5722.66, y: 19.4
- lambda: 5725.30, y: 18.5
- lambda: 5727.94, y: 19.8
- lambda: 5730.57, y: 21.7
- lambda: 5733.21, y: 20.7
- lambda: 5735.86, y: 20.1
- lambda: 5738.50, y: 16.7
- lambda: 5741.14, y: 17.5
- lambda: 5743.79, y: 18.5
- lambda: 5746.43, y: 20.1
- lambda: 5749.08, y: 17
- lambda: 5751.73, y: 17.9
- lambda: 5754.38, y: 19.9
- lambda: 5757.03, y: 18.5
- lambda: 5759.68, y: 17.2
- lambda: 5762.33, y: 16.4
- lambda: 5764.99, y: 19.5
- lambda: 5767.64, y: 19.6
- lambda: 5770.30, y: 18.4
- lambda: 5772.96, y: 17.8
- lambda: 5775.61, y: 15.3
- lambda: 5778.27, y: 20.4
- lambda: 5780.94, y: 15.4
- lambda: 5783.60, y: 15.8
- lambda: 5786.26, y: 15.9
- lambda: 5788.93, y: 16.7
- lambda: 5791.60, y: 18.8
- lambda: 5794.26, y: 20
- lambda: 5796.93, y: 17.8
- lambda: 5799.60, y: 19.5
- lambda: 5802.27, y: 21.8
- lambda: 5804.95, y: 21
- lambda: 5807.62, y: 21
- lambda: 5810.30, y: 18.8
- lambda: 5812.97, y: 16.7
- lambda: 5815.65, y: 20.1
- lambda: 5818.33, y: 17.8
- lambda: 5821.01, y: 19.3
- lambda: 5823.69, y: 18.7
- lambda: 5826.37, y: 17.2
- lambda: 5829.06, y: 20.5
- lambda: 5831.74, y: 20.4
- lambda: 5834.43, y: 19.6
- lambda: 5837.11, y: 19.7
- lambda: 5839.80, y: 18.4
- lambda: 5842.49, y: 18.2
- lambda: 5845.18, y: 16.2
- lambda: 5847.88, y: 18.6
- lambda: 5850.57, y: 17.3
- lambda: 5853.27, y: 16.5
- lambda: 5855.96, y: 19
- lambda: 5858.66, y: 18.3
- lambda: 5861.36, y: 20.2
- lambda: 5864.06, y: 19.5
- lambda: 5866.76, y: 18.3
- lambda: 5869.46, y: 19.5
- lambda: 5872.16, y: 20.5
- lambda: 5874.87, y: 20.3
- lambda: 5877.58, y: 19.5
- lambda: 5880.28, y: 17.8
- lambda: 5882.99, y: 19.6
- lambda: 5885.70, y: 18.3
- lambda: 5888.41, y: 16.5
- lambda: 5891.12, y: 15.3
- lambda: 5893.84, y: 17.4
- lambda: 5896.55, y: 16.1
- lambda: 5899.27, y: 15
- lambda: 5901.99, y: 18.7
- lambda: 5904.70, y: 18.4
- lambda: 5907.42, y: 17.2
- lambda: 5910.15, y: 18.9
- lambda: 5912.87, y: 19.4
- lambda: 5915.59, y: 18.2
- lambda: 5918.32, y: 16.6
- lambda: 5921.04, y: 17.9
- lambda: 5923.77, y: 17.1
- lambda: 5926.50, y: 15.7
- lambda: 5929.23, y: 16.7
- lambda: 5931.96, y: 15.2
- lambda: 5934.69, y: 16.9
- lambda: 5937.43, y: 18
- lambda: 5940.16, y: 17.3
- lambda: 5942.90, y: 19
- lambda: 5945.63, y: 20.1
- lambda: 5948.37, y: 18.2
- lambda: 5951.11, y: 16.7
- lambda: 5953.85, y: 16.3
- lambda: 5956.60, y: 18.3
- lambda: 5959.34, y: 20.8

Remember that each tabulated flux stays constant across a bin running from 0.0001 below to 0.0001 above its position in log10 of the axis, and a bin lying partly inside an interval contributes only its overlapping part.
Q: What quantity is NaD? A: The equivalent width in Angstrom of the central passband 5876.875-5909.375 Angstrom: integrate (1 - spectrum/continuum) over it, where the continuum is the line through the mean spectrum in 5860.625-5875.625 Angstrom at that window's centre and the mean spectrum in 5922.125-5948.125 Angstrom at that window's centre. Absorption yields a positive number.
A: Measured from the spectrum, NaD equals 2.3 Angstrom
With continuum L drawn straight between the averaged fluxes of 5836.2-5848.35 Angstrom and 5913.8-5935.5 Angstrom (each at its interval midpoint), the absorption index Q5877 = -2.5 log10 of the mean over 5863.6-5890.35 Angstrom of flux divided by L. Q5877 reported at -0.08 mag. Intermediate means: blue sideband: 18.1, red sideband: 16.8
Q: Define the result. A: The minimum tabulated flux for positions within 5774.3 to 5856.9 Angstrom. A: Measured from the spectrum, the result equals 15.3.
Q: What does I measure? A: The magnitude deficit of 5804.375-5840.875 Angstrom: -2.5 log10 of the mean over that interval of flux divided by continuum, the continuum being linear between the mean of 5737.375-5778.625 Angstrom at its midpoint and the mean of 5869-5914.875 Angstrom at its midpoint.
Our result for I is -0.06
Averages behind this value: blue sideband 18.1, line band 19.2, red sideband 18.1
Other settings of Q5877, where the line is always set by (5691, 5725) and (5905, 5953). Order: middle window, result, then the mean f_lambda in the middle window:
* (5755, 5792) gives 0.02 mag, 17.6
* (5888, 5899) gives 0.10 mag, 16.2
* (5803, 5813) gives -0.11 mag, 19.9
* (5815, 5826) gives -0.05 mag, 18.8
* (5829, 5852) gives -0.05 mag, 18.7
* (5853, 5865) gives -0.07 mag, 18.9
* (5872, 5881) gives -0.10 mag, 19.5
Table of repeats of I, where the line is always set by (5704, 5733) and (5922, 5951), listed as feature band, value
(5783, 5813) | -0.044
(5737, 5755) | 0.007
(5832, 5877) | -0.061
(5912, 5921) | -0.030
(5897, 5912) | -0.003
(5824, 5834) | -0.082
